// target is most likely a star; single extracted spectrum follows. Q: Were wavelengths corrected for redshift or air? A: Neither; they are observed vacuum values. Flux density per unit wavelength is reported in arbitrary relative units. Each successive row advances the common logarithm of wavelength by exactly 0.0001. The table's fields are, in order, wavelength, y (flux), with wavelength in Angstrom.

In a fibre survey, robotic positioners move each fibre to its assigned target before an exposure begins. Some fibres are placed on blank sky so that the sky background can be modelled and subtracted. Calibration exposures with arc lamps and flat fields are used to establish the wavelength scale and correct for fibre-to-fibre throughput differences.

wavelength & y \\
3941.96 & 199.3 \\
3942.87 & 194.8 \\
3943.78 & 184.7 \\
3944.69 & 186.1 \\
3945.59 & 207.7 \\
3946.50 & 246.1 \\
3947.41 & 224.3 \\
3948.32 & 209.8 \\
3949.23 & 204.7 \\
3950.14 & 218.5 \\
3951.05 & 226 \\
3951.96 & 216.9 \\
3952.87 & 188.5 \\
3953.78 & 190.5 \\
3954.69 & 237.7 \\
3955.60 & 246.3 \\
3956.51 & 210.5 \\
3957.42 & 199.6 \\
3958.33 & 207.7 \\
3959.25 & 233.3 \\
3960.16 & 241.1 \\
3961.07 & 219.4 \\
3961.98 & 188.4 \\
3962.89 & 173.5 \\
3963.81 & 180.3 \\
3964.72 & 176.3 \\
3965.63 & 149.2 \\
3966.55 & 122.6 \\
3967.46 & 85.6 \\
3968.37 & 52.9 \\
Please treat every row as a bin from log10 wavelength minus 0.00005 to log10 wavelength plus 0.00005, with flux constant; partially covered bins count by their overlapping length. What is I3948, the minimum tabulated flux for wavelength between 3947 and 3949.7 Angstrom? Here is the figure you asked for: 204.7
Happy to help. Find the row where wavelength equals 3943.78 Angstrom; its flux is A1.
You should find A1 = 184.7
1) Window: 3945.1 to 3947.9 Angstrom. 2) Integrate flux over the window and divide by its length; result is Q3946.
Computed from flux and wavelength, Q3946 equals 226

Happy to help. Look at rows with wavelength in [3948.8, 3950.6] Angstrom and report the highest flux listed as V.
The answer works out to 218.5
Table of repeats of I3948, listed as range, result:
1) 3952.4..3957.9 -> 188.5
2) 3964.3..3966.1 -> 149.2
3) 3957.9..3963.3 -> 173.5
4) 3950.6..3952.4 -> 216.9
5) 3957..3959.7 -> 199.6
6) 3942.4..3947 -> 184.7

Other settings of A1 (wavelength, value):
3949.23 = 204.7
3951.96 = 216.9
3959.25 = 233.3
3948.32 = 209.8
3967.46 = 85.6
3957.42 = 199.6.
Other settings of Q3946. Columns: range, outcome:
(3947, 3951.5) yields 216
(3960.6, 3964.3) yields 191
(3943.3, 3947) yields 206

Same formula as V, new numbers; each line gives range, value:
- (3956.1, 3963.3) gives 241.1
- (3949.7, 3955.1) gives 237.7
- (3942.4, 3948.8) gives 246.1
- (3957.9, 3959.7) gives 233.3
